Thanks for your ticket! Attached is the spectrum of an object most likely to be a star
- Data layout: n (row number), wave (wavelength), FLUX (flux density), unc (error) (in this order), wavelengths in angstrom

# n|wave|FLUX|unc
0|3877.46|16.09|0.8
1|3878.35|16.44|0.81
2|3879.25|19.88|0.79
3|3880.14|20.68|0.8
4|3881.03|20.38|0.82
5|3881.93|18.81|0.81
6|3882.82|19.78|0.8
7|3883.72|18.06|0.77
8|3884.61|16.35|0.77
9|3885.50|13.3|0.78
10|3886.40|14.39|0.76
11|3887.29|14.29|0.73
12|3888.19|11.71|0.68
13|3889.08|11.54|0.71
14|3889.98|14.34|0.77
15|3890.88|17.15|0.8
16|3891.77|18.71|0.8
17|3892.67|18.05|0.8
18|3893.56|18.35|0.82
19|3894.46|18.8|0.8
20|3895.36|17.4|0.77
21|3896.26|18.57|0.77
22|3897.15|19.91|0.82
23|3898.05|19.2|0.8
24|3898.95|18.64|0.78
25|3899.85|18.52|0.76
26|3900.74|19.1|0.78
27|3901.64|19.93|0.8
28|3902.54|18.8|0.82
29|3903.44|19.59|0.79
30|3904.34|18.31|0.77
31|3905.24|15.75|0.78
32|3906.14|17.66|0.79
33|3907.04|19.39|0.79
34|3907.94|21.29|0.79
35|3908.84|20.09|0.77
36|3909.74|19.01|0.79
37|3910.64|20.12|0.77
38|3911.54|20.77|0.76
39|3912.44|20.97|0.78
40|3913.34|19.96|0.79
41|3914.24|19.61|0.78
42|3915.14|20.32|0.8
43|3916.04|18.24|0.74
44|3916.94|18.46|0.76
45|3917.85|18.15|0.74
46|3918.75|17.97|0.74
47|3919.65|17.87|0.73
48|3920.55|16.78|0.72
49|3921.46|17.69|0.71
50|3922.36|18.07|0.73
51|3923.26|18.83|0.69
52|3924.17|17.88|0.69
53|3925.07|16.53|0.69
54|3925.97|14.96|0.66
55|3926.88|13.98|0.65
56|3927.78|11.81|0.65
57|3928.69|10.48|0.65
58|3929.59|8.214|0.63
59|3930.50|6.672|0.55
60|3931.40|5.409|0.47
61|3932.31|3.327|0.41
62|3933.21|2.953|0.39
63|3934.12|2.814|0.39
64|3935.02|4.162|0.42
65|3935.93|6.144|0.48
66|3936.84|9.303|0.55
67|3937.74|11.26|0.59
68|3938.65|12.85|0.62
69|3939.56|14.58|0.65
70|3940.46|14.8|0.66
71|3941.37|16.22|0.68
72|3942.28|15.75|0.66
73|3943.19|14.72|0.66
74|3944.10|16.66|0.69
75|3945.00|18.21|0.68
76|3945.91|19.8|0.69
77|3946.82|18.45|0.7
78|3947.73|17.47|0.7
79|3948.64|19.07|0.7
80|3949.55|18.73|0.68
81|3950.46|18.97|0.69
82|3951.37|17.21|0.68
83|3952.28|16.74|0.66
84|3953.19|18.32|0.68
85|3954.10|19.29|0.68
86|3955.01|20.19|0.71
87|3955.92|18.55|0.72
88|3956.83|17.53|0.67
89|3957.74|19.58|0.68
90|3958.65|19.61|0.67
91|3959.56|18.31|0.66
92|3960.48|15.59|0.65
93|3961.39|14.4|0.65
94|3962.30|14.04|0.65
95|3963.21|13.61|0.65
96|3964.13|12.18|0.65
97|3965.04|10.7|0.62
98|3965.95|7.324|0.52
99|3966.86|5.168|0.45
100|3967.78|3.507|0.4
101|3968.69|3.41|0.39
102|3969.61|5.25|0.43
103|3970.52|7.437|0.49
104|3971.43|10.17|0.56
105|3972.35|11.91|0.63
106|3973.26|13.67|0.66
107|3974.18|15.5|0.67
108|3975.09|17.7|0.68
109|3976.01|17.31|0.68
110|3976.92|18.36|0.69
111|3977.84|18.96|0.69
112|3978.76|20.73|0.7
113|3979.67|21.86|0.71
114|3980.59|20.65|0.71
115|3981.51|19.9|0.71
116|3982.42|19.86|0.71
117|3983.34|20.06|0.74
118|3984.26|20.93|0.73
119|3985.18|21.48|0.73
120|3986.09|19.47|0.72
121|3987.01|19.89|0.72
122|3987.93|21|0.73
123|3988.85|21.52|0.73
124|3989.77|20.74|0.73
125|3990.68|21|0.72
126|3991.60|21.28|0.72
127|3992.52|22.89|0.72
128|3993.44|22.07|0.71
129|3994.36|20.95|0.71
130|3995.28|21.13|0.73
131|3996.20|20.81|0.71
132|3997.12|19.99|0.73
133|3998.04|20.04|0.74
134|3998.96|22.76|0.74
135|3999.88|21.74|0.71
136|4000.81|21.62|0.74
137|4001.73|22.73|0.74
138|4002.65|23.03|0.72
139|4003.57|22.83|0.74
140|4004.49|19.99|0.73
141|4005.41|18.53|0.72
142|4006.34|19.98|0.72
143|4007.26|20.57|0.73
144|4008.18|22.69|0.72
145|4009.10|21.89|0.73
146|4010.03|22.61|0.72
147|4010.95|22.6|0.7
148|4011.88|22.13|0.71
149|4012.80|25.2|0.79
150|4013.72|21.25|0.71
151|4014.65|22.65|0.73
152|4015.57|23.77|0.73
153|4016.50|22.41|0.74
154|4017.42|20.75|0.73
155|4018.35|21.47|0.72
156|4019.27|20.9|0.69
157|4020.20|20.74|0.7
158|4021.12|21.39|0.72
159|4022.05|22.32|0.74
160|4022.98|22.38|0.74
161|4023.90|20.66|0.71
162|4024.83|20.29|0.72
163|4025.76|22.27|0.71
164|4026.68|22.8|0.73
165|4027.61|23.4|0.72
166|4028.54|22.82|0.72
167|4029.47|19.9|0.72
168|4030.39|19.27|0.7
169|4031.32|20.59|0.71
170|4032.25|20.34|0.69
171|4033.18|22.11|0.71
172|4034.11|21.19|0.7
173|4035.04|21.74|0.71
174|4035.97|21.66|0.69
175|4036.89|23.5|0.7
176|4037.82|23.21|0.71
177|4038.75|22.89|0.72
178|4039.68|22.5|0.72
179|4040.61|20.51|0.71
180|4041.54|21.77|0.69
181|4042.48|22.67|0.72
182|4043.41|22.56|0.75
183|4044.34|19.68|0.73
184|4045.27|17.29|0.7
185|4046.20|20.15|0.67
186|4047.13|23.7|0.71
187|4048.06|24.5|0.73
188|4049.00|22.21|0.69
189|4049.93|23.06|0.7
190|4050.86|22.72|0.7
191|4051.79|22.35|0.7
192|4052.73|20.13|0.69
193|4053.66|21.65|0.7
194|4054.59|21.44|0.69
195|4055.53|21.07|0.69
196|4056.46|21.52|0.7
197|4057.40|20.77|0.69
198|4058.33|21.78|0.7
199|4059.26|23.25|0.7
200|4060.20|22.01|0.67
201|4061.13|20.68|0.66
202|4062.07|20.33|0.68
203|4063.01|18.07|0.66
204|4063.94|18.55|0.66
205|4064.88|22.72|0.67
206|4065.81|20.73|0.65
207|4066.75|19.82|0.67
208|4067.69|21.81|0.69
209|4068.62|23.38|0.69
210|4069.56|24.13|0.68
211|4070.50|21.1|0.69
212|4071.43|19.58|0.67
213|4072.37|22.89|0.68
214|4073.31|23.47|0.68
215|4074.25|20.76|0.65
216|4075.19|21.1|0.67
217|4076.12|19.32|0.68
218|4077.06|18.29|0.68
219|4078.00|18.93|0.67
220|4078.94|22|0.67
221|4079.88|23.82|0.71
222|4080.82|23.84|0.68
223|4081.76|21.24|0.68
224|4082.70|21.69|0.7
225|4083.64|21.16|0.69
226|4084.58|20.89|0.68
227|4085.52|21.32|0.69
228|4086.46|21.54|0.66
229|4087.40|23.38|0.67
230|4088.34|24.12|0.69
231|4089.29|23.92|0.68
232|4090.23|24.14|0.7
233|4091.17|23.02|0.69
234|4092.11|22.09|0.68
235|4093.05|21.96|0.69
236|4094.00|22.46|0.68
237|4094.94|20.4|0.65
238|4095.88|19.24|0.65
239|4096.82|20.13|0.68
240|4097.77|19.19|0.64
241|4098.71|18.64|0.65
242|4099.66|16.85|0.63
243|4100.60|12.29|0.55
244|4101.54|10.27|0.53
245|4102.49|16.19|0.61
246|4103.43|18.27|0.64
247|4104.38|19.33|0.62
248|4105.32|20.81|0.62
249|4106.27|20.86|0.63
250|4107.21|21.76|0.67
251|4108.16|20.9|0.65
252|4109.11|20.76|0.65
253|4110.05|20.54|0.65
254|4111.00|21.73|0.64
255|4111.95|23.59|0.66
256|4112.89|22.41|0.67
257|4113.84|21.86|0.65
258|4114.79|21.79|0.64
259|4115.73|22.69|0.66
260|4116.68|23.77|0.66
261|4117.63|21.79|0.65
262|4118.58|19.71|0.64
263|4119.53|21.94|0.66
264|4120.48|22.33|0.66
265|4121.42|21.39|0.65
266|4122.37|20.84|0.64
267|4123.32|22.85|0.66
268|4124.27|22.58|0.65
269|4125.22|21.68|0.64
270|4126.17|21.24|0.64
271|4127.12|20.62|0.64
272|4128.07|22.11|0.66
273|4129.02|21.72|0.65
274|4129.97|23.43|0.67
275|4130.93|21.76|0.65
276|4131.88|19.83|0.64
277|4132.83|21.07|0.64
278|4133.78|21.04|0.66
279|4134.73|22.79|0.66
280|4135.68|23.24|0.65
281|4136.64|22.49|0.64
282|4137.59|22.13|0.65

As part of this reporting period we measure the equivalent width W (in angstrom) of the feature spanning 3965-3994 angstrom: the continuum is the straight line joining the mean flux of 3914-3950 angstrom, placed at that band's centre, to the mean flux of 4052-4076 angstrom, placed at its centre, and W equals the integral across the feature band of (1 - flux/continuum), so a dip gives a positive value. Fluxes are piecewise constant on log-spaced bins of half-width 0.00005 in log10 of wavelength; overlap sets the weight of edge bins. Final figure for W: 0.7 angstrom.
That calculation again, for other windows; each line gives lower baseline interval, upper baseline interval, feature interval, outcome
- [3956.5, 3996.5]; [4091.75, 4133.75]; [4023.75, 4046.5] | -3.9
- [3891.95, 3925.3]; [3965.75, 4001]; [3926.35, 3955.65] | 7.8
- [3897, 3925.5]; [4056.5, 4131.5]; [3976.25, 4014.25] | -2.4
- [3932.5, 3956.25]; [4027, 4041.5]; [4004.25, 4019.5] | -1.4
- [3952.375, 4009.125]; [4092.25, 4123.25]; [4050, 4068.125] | -1.7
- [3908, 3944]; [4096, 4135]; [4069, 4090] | -2.6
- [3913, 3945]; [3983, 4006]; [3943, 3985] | 3.8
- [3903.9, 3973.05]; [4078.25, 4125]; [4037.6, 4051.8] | -2.4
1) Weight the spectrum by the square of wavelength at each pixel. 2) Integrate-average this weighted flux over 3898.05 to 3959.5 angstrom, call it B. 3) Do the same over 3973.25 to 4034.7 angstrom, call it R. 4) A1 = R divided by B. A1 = 1.4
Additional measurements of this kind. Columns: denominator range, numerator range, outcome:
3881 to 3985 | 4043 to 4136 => 1.45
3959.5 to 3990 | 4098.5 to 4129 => 1.43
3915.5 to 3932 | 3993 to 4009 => 1.49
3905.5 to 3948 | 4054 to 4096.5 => 1.55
